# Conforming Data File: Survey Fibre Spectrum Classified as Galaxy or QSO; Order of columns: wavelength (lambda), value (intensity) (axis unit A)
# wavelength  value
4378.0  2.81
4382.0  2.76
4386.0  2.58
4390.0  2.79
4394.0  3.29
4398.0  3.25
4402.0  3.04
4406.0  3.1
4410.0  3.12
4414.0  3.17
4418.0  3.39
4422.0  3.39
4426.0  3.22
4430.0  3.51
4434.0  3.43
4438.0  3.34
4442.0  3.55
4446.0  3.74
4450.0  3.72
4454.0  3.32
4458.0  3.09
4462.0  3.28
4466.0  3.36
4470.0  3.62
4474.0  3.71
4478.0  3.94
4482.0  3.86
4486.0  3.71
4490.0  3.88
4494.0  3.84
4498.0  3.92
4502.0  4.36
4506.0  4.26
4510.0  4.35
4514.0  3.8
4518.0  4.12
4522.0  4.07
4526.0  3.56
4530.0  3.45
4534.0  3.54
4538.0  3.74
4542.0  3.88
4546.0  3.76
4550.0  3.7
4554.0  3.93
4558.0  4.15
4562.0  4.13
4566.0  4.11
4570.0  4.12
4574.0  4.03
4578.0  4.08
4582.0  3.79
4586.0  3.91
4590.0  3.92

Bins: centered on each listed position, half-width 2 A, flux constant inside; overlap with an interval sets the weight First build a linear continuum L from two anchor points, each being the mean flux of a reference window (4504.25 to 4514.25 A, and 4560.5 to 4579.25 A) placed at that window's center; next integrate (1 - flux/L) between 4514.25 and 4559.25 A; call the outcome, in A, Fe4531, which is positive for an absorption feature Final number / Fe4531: 3.7 A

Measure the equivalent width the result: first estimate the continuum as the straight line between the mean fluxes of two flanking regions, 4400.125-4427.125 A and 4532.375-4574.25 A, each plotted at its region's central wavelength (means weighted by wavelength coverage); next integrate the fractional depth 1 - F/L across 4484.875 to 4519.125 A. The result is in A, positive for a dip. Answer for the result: -3.5 A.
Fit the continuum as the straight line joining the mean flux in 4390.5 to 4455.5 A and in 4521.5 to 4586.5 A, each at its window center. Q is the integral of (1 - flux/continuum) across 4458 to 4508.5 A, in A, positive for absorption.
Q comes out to -2.8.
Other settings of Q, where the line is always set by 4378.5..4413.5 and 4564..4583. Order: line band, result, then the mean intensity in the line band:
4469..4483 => -1.31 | 3.79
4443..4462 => -0.74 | 3.45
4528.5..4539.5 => 0.67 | 3.58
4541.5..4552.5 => 0.31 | 3.77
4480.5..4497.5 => -1.39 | 3.83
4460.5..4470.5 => 0.02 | 3.4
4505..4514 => -1.32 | 4.2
